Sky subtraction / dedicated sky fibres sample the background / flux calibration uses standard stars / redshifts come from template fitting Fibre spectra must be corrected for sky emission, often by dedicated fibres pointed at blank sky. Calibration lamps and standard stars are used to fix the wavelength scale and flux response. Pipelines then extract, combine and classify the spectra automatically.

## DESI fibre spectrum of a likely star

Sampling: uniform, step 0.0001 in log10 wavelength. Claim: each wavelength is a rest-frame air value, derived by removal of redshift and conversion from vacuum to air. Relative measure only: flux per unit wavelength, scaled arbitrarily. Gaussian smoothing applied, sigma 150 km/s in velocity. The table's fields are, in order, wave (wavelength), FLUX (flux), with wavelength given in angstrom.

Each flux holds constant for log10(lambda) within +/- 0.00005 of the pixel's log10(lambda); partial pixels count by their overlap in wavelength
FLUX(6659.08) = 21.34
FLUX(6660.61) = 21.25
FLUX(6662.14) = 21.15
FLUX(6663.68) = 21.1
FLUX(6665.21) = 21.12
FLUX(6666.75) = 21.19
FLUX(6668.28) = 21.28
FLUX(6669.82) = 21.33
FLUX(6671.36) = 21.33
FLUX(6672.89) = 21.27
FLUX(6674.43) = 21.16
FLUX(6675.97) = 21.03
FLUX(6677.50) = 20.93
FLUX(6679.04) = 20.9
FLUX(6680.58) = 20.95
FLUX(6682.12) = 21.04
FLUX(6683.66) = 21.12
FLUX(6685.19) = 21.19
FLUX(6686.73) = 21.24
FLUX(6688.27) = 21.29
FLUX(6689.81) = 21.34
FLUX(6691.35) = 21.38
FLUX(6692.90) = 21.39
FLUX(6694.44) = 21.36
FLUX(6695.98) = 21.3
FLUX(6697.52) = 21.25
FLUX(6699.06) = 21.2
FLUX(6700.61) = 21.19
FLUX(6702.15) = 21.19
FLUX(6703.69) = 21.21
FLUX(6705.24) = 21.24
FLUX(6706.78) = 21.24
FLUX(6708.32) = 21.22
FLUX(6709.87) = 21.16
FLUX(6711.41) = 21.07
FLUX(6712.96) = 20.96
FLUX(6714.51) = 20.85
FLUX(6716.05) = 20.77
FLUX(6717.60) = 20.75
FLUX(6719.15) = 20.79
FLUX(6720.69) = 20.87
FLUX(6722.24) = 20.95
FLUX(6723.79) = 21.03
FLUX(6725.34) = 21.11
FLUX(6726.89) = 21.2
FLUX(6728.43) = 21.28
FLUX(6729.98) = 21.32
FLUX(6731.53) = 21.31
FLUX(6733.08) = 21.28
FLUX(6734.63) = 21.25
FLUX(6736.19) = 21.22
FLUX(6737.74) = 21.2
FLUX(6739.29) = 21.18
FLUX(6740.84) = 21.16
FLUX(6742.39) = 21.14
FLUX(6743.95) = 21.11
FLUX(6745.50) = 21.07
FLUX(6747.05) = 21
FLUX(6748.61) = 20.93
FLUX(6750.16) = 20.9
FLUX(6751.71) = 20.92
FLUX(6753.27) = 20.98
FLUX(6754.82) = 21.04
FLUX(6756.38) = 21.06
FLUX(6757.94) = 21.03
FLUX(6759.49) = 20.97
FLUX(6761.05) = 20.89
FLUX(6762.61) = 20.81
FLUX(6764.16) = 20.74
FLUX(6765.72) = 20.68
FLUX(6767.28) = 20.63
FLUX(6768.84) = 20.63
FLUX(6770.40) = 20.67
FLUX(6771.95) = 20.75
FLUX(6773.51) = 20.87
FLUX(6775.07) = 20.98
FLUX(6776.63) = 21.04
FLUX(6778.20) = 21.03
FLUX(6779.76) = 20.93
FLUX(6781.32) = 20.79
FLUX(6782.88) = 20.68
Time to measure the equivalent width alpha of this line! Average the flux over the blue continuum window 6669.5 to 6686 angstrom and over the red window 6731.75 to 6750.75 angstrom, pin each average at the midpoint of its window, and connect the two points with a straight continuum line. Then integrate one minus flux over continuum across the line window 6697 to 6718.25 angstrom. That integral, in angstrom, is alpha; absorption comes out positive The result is 0.03 angstrom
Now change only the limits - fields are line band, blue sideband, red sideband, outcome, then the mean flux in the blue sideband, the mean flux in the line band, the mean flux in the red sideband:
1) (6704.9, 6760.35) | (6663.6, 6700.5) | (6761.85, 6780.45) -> -0.2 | 21.2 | 21.1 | 20.8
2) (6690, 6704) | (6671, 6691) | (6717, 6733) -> -0.1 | 21.1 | 21.3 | 21.1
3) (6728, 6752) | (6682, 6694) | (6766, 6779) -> -0.2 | 21.3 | 21.1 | 20.8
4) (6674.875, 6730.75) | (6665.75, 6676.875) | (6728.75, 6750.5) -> 0.2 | 21.2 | 21.1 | 21.2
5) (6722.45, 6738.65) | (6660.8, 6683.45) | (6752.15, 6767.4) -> -0.2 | 21.1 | 21.2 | 20.9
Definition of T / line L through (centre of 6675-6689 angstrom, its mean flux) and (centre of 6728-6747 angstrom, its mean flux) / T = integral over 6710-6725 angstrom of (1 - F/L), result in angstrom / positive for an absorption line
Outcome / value 0.2 angstrom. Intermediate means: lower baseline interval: 21.1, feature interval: 20.9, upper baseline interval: 21.2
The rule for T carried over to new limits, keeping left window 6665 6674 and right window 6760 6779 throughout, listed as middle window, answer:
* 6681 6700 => -0.1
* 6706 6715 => 0.0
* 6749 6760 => -0.1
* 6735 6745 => -0.1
